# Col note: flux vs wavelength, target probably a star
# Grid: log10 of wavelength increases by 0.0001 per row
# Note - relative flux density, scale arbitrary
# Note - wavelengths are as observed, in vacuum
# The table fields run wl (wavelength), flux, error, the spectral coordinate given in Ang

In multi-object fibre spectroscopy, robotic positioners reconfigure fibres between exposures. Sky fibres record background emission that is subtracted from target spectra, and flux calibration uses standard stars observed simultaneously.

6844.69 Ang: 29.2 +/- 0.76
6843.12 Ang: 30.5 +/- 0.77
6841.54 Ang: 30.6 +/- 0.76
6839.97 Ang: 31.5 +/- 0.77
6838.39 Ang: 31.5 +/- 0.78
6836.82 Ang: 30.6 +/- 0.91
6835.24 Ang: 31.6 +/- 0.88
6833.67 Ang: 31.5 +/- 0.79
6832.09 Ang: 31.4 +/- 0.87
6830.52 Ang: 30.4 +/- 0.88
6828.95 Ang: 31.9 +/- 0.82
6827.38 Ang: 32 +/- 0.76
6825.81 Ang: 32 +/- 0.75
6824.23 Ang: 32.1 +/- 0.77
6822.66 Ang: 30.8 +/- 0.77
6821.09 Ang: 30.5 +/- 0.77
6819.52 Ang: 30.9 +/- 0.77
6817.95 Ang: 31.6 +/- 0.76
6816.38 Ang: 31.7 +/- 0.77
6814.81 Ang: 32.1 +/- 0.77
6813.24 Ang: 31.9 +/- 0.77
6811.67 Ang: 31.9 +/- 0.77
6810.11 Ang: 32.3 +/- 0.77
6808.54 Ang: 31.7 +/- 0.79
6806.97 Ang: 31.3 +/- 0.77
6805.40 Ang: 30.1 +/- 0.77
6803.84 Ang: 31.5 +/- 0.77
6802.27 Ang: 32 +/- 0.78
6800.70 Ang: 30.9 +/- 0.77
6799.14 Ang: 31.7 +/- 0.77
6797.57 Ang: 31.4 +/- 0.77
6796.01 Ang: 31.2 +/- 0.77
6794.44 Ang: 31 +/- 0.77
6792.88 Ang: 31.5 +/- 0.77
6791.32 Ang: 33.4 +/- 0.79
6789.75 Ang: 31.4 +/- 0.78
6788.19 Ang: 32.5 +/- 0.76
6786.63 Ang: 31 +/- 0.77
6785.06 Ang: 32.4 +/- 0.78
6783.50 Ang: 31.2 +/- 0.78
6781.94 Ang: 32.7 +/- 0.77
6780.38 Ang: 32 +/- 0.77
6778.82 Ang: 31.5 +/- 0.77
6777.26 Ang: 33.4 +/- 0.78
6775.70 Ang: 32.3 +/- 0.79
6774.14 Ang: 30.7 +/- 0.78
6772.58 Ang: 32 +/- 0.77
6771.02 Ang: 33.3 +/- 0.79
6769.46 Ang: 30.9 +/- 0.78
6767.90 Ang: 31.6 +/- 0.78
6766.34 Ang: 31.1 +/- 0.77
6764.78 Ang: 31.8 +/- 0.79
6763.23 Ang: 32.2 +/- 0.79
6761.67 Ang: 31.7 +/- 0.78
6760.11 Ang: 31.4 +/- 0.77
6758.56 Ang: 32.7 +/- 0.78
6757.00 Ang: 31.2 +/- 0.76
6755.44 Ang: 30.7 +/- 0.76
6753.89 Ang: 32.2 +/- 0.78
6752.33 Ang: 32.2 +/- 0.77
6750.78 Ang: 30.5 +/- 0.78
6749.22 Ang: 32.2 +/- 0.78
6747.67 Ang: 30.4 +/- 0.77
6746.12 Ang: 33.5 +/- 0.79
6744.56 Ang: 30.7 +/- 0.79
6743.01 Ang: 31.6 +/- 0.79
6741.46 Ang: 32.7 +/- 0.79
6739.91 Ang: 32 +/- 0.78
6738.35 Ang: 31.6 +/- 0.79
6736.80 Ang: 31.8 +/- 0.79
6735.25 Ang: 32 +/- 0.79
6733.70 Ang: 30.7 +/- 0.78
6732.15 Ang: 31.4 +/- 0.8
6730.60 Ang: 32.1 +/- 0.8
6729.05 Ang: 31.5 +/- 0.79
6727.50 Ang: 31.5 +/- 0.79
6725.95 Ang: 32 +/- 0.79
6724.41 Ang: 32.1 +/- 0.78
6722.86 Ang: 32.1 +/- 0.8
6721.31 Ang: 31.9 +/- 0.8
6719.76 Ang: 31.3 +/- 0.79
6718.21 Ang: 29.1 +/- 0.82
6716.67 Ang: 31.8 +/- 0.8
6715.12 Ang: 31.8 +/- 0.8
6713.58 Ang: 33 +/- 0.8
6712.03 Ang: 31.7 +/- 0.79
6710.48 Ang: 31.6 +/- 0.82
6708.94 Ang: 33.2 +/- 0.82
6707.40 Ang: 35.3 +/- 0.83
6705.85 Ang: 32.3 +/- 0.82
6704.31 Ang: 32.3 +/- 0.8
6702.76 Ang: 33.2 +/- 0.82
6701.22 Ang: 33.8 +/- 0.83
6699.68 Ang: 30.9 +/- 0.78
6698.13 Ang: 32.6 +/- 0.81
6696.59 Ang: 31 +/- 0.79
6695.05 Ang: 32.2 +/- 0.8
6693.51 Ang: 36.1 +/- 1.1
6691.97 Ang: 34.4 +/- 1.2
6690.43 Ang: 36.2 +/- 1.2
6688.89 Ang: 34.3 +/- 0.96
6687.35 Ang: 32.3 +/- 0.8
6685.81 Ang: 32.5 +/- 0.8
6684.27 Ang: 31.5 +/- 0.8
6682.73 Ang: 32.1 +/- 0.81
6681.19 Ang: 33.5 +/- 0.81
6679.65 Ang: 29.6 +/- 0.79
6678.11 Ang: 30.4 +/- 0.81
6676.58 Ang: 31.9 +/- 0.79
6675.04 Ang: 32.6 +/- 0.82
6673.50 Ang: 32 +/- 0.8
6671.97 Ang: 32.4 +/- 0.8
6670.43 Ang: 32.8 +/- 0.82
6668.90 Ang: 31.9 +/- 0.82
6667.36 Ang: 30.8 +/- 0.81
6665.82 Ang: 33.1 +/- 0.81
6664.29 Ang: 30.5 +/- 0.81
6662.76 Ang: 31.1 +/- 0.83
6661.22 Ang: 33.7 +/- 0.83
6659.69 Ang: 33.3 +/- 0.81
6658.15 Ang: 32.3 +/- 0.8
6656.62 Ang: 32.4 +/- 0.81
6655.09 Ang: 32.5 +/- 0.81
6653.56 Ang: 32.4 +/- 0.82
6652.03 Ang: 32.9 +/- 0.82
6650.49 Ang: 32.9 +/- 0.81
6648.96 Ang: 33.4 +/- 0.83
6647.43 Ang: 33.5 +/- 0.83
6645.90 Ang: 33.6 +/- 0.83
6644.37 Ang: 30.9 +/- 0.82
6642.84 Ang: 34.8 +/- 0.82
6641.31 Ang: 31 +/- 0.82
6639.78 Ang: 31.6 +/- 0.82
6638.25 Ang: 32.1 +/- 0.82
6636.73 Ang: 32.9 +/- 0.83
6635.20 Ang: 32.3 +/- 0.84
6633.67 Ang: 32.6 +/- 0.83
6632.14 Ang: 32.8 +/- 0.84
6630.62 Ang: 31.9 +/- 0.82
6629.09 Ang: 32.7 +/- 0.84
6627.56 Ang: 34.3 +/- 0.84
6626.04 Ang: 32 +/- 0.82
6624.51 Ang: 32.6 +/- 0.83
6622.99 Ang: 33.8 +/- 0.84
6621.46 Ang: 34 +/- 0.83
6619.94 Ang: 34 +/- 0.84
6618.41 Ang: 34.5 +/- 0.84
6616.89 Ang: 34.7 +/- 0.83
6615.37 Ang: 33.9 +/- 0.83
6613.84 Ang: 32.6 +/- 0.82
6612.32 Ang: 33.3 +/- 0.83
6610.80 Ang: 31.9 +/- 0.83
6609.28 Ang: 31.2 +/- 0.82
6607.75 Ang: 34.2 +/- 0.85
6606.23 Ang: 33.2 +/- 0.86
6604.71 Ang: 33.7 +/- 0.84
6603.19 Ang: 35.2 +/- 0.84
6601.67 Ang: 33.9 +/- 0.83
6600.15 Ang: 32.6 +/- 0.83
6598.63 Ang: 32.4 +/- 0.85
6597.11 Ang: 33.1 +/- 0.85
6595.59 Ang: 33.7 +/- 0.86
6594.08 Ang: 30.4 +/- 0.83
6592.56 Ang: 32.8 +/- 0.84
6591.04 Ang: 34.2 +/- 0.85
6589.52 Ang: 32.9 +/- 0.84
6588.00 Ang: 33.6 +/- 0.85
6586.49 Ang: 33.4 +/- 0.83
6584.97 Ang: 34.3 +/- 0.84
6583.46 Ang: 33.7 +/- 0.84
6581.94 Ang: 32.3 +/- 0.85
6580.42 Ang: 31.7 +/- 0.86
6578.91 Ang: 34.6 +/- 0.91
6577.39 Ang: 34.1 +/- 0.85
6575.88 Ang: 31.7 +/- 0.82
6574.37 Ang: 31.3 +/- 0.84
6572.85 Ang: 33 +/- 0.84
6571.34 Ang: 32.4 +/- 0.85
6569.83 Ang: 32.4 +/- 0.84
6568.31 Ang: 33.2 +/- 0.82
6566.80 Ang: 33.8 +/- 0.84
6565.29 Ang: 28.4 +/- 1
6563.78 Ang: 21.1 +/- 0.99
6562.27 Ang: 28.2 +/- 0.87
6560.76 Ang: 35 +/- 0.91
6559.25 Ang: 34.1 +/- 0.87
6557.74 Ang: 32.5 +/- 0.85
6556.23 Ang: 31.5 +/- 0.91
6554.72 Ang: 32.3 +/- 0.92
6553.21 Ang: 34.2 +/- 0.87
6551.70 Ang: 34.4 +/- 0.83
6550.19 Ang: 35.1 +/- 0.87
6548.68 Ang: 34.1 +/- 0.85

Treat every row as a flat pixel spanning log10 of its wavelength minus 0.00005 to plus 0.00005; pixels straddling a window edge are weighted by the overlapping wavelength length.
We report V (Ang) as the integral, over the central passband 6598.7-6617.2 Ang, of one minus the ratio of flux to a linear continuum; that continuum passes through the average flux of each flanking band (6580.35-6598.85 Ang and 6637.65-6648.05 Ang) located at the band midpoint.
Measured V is -0.3 Ang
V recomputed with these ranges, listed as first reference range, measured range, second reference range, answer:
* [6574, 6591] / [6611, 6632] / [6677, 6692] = -0.3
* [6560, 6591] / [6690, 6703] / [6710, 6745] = -0.6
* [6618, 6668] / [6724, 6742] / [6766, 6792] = 0.2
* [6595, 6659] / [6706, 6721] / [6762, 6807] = 0.1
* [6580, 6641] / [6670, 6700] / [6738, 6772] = -0.2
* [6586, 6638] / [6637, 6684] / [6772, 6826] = 0.7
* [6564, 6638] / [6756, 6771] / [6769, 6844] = 0.1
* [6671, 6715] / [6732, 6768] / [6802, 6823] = 0.5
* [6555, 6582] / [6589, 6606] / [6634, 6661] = -0.6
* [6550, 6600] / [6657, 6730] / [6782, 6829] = -0.7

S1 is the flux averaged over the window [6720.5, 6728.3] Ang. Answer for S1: 31.9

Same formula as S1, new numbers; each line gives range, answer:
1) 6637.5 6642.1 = 31.6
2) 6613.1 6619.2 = 33.9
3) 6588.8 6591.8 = 33.5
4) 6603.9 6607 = 33.5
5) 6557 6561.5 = 33.9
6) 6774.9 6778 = 32.8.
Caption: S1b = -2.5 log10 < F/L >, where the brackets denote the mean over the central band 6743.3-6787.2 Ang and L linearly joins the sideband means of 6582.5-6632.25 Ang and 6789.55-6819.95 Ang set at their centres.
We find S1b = 0.01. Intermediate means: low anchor 33.3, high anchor 31.6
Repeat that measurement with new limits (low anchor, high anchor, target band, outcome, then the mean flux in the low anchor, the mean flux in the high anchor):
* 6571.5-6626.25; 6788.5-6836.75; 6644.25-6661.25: 0.00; 33.2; 31.5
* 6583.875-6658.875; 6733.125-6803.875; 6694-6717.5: -0.01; 33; 31.8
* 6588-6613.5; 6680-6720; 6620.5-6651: 0.00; 33.1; 32.7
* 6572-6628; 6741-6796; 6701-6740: 0.01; 33.2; 31.8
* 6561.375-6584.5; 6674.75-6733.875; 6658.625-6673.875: 0.00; 31.5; 32.3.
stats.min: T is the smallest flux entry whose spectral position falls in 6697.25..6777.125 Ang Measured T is 29.1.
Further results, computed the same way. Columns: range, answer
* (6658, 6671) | 30.5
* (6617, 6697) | 29.6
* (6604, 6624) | 31.2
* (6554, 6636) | 21.1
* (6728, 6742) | 30.7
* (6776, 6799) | 31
